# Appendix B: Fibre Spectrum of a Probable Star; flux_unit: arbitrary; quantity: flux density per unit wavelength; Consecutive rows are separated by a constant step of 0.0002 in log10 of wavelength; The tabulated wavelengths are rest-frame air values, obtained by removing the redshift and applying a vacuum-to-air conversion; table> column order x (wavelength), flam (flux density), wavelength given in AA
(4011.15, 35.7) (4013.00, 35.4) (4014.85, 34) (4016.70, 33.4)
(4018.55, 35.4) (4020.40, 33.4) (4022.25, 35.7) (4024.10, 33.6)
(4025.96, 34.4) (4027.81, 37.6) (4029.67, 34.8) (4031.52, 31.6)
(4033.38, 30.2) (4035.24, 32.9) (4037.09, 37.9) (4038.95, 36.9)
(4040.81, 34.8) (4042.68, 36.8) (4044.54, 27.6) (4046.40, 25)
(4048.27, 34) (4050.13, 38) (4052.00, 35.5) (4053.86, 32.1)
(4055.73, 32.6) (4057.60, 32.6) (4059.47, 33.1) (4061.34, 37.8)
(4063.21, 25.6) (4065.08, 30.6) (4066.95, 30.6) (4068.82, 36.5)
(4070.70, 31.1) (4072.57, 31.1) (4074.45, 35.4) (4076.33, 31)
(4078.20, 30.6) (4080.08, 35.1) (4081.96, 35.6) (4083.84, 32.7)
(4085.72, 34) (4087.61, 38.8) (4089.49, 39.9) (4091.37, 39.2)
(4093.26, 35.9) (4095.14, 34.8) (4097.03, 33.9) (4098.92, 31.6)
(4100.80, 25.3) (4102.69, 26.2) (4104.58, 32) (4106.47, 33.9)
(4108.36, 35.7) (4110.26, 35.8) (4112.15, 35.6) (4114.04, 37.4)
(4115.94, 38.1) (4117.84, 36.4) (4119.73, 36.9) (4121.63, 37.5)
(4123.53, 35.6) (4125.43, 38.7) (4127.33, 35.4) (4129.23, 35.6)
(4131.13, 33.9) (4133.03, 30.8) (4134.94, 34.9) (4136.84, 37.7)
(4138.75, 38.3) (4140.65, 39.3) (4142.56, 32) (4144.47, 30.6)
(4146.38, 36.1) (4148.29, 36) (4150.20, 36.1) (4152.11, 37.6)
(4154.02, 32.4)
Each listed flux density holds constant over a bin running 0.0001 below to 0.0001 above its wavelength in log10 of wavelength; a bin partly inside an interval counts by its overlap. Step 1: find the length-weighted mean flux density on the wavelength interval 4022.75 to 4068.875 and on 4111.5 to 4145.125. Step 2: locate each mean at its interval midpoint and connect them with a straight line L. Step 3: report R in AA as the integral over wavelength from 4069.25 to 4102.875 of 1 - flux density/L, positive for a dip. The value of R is 0.9 AA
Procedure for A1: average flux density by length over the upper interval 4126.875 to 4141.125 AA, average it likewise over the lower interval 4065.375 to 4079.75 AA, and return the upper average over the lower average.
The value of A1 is 1.10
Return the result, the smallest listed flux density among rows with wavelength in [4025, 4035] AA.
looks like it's 30.2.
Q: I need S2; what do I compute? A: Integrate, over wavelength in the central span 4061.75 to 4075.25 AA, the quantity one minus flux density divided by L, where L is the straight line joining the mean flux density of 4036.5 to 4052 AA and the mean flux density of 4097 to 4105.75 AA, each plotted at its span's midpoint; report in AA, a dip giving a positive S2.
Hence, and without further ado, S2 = 0.1 AA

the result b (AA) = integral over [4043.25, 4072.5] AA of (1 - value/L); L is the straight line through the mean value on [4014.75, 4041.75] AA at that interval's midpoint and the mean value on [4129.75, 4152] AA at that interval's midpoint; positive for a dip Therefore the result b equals 2.1 AA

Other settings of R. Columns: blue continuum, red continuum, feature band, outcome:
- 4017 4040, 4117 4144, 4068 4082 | 0.8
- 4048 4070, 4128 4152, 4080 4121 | -0.7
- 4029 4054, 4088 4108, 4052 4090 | 0.2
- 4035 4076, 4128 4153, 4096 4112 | 1.1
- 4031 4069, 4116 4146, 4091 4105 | 1.0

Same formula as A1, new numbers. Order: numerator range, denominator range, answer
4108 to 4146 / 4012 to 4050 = 1.06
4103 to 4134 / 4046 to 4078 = 1.09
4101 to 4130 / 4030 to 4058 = 1.06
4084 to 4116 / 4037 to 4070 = 1.04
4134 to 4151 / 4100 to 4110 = 1.15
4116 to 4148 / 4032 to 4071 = 1.08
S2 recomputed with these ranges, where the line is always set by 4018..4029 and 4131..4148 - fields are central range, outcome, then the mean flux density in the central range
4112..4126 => -0.8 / 37.1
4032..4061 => 1.3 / 33.4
